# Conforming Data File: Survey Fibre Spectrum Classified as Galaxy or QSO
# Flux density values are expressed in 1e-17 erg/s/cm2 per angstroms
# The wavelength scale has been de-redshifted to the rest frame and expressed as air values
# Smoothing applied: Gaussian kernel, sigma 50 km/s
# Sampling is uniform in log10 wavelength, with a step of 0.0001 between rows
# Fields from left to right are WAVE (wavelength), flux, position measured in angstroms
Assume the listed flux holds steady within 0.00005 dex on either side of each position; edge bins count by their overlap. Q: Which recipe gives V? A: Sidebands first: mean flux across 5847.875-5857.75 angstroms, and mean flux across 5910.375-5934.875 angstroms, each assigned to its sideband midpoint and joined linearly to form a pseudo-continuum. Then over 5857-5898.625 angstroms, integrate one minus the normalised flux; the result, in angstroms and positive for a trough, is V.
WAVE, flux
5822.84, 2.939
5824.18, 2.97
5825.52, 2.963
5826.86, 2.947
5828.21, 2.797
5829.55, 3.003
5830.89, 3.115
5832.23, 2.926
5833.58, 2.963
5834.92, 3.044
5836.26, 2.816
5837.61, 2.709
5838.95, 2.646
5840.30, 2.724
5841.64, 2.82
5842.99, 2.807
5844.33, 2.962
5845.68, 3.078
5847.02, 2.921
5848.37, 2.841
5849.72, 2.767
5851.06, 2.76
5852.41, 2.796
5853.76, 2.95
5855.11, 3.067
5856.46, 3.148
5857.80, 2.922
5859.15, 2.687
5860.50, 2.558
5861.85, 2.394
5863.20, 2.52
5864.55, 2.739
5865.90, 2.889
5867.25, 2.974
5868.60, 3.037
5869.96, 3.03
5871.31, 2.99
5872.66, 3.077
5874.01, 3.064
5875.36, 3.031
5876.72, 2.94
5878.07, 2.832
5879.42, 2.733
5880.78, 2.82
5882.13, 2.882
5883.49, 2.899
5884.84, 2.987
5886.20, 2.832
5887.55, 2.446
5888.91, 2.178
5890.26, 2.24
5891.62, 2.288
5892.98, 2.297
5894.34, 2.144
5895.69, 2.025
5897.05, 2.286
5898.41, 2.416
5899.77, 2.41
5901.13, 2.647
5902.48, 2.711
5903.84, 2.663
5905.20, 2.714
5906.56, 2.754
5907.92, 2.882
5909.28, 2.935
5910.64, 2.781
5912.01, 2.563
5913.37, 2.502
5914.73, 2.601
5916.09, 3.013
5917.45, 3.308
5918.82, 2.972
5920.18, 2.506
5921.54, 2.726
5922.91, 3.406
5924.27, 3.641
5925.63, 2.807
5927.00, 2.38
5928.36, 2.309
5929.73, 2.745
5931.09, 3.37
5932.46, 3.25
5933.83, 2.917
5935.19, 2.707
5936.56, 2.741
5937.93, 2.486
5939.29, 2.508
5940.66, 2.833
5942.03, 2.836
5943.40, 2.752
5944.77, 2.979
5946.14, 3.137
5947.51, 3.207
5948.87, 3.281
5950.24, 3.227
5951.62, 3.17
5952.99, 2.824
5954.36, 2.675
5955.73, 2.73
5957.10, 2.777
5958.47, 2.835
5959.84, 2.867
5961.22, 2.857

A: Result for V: 3.0 angstroms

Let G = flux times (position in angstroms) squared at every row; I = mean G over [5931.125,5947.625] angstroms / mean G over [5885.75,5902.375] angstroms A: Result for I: 1.2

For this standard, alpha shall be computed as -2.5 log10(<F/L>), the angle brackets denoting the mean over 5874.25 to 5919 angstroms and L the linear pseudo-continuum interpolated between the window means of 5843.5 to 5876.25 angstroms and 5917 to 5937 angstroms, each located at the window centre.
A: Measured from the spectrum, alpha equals 0.09 mag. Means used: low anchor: 2.88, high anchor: 2.92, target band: 2.66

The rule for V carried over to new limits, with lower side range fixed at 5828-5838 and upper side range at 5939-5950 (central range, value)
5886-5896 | 2.2 angstroms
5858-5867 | 0.9 angstroms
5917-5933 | 0.1 angstroms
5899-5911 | 1.0 angstroms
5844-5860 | 0.2 angstroms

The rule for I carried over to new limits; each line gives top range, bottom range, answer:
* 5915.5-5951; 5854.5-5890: 1.06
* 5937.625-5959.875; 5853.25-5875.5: 1.03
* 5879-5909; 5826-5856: 0.90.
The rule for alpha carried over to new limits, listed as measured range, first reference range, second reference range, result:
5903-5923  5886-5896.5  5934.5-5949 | -0.11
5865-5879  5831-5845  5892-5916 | -0.11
